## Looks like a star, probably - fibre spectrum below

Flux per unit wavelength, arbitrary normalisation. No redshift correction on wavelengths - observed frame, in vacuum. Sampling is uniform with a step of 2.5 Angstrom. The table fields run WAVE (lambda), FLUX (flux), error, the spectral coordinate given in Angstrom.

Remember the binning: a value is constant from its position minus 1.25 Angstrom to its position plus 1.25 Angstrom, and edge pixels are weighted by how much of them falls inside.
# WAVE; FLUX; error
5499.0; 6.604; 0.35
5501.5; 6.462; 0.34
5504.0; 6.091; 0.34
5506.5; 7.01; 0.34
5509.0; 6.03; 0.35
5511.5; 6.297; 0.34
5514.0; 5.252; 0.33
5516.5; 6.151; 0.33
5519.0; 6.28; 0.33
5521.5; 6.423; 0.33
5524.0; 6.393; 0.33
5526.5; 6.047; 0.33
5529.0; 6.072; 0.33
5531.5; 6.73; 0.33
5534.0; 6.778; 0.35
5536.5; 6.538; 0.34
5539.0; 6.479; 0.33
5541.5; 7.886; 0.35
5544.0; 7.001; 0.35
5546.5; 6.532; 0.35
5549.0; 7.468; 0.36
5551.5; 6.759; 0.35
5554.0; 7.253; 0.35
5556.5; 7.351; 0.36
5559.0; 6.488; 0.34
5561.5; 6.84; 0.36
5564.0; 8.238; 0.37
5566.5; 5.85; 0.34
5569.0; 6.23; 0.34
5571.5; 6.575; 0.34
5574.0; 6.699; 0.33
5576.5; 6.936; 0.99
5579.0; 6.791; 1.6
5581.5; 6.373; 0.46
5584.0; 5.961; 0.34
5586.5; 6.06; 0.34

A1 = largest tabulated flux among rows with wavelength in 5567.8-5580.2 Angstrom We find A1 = 6.936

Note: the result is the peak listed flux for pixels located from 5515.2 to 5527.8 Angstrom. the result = 6.423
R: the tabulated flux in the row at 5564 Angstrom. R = 8.238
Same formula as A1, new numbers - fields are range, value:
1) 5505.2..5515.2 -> 7.01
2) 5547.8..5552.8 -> 7.468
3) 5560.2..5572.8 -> 8.238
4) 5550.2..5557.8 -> 7.351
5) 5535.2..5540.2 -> 6.538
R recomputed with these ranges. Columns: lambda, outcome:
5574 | 6.699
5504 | 6.091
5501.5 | 6.462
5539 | 6.479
